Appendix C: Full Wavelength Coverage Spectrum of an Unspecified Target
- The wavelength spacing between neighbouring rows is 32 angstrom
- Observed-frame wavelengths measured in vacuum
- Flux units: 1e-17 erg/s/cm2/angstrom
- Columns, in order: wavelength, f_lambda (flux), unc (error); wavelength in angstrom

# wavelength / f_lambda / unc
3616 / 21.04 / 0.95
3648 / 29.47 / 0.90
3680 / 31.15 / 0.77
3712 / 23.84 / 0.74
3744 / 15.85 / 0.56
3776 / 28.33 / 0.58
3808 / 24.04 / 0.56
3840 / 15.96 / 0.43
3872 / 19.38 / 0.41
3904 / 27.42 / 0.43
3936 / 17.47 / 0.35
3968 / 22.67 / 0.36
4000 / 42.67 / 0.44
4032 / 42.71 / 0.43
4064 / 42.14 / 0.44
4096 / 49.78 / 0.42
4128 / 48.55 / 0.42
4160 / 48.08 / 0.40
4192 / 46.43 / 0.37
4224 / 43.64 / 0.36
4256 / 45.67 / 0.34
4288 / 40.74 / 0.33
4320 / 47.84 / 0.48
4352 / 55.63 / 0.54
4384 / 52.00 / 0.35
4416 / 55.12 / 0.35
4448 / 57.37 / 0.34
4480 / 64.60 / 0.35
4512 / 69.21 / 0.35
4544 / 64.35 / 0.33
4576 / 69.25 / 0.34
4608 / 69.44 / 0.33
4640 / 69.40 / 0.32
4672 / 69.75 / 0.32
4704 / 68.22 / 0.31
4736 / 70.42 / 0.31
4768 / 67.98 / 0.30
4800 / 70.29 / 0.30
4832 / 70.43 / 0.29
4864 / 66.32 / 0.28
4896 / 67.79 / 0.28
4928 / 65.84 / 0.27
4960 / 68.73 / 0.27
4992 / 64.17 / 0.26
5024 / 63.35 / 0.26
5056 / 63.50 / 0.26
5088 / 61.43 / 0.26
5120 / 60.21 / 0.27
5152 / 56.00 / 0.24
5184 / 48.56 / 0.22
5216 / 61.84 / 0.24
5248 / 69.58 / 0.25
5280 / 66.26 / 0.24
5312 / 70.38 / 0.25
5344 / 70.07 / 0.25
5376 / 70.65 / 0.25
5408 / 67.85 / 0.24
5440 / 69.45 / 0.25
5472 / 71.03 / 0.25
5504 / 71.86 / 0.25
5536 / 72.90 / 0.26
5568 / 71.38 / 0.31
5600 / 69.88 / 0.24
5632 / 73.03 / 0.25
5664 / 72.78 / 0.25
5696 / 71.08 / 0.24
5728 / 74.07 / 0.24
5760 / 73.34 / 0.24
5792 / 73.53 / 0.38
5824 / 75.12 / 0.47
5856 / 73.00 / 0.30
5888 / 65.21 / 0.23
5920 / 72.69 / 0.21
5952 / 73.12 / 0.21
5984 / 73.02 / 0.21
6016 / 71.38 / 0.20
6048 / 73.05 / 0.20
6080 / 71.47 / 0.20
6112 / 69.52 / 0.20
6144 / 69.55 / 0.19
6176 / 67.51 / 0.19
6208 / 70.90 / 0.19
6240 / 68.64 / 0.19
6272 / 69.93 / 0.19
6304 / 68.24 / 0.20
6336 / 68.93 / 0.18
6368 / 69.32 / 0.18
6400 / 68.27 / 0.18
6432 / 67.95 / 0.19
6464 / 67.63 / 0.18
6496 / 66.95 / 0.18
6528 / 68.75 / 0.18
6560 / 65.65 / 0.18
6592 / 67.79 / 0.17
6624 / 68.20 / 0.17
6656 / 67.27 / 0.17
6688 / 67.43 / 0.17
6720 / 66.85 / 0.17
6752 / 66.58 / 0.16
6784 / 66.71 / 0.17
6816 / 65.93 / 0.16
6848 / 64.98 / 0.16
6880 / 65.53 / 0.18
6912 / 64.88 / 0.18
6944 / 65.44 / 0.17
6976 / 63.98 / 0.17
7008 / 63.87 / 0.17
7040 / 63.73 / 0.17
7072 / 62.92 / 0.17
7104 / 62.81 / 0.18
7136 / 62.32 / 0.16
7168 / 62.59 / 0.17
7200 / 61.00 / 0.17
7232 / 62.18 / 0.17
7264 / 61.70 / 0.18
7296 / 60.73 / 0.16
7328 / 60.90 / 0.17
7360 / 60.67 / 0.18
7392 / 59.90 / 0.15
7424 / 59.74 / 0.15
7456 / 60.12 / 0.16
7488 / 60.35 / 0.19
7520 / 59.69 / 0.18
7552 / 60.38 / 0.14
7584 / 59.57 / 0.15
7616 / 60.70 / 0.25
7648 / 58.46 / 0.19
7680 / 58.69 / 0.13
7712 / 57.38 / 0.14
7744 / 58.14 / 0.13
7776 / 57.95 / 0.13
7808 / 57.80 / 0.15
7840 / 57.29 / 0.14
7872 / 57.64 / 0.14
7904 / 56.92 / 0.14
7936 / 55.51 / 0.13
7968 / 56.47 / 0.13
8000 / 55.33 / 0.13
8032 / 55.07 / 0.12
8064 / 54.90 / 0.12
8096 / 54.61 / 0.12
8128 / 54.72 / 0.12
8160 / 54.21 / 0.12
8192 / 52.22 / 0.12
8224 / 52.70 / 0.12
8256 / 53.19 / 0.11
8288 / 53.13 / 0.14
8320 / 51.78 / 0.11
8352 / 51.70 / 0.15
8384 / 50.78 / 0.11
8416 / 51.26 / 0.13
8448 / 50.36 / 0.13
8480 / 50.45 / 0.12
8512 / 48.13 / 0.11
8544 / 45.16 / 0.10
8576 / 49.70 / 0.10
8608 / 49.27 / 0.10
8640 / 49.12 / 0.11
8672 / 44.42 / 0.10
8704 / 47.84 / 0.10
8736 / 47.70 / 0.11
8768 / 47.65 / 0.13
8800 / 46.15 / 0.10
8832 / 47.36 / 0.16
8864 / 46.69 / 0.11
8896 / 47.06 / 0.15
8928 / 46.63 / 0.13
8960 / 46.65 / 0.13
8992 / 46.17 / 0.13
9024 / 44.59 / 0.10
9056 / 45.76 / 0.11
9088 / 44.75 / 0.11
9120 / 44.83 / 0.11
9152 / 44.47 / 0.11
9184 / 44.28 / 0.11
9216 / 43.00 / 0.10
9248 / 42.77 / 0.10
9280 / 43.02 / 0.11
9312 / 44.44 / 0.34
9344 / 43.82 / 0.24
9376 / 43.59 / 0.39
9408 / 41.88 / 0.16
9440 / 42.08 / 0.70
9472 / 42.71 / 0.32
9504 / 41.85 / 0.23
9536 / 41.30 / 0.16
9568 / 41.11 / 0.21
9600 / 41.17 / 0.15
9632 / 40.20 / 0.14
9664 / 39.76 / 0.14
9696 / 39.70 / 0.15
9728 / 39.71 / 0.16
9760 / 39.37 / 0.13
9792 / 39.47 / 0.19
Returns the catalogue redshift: 0.000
